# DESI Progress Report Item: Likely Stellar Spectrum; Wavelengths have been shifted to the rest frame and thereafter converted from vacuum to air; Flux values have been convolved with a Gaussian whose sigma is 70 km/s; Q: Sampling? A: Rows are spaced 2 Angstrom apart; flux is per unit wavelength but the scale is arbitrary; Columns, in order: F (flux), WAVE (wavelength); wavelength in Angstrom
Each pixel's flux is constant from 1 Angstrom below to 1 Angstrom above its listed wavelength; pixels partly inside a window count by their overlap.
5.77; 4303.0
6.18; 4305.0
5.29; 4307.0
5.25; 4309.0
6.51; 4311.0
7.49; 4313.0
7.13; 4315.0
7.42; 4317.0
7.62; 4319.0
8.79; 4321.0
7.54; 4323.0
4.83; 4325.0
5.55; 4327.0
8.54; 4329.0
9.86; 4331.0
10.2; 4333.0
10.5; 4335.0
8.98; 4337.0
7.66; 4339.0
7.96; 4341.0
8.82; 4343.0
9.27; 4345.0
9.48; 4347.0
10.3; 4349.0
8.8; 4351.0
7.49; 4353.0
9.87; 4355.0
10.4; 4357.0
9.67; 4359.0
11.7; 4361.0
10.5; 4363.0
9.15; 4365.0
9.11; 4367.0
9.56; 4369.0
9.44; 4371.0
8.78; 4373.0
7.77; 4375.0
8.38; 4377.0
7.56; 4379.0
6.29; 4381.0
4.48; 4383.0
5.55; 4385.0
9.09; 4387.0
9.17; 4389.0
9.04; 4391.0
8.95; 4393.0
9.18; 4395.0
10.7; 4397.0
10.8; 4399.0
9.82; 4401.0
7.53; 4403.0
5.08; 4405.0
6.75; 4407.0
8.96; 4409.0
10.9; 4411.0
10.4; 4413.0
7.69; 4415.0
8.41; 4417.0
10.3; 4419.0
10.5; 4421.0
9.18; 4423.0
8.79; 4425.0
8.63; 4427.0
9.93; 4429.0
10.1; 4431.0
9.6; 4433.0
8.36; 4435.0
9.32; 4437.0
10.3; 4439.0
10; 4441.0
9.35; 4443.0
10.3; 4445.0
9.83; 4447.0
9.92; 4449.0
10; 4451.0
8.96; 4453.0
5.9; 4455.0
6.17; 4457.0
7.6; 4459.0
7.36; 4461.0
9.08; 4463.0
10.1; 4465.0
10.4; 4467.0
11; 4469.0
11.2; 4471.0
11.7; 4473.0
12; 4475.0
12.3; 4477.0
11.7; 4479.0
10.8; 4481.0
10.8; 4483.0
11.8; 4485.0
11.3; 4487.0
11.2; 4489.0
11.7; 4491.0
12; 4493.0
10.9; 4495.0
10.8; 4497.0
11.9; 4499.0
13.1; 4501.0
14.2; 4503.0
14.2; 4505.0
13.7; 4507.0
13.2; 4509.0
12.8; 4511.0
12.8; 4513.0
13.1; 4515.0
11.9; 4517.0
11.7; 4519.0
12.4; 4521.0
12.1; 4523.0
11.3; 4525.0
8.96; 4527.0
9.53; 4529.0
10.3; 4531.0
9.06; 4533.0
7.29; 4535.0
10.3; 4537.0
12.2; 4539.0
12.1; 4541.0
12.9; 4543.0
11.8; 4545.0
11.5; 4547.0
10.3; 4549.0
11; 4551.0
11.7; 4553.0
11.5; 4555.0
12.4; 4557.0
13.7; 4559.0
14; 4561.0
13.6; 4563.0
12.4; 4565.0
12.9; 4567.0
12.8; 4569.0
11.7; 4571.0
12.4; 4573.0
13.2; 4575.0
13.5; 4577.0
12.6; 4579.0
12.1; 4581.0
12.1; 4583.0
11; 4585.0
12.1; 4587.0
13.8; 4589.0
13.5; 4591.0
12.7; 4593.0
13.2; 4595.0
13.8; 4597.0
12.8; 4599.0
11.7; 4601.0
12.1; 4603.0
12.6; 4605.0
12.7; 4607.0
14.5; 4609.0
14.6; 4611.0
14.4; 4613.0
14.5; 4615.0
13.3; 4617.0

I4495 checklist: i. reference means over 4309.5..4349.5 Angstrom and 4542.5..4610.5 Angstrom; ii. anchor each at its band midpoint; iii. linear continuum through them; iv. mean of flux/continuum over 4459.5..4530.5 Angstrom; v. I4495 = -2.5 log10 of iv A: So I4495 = -0.04 mag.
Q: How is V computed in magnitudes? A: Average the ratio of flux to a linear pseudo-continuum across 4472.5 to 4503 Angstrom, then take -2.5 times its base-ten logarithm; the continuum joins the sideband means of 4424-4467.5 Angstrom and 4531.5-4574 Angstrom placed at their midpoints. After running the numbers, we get -0.15 mag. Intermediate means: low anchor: 9.08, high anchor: 11.8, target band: 11.7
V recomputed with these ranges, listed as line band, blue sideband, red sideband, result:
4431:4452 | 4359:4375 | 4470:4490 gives 0.12 mag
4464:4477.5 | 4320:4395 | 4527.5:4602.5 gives -0.07 mag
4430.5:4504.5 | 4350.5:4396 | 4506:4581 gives 0.01 mag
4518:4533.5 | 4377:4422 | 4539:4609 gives 0.07 mag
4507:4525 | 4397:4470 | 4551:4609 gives -0.13 mag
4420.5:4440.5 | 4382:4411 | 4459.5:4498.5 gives -0.01 mag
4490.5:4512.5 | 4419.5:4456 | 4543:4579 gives -0.15 mag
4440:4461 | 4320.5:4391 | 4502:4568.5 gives 0.18 mag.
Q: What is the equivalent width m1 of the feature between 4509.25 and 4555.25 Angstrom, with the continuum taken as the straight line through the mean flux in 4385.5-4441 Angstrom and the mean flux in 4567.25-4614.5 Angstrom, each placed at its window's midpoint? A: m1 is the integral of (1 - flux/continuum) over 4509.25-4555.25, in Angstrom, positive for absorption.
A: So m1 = 1.4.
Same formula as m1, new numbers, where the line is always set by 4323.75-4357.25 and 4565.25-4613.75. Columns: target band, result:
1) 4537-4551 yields 0.5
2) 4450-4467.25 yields 3.8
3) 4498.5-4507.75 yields -1.7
